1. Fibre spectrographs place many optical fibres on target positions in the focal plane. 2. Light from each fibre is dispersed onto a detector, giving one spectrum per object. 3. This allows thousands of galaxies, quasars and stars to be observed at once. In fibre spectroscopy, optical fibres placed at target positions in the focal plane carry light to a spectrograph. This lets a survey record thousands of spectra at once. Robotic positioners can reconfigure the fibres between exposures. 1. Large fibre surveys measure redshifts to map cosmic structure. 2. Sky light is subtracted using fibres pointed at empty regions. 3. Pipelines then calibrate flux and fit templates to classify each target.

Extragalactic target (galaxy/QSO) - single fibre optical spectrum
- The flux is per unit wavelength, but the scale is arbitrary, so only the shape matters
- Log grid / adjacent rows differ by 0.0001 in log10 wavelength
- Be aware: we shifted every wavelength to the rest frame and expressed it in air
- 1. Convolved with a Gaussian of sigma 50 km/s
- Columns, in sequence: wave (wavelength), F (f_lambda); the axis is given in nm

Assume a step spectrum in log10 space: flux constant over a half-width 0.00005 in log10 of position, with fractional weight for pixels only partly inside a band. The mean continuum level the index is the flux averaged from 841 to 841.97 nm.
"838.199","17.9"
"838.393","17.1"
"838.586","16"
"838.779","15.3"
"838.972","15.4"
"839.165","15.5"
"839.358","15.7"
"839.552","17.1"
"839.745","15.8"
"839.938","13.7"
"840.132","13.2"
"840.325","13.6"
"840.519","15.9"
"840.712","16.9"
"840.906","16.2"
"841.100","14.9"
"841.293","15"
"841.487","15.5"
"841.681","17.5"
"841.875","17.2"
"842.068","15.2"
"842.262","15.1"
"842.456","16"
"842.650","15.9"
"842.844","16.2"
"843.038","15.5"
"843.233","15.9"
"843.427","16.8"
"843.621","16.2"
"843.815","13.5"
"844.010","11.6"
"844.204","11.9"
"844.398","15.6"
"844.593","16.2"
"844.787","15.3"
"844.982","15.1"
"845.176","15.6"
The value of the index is 16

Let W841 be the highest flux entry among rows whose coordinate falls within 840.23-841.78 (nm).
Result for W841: 17.5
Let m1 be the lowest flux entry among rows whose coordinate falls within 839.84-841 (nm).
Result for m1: 13.2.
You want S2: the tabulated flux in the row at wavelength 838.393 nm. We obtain 17.1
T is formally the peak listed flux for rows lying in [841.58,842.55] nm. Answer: 17.5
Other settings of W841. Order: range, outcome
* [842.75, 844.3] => 16.8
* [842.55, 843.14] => 16.2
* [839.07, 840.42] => 17.1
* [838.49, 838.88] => 16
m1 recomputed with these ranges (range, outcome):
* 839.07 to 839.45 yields 15.5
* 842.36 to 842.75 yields 15.9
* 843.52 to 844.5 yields 11.6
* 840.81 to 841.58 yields 14.9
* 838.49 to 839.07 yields 15.3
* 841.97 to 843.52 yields 15.1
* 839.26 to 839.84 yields 15.7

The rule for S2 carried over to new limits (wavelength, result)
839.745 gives 15.8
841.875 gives 17.2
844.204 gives 11.9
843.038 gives 15.5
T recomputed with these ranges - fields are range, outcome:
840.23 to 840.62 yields 15.9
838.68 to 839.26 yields 15.5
